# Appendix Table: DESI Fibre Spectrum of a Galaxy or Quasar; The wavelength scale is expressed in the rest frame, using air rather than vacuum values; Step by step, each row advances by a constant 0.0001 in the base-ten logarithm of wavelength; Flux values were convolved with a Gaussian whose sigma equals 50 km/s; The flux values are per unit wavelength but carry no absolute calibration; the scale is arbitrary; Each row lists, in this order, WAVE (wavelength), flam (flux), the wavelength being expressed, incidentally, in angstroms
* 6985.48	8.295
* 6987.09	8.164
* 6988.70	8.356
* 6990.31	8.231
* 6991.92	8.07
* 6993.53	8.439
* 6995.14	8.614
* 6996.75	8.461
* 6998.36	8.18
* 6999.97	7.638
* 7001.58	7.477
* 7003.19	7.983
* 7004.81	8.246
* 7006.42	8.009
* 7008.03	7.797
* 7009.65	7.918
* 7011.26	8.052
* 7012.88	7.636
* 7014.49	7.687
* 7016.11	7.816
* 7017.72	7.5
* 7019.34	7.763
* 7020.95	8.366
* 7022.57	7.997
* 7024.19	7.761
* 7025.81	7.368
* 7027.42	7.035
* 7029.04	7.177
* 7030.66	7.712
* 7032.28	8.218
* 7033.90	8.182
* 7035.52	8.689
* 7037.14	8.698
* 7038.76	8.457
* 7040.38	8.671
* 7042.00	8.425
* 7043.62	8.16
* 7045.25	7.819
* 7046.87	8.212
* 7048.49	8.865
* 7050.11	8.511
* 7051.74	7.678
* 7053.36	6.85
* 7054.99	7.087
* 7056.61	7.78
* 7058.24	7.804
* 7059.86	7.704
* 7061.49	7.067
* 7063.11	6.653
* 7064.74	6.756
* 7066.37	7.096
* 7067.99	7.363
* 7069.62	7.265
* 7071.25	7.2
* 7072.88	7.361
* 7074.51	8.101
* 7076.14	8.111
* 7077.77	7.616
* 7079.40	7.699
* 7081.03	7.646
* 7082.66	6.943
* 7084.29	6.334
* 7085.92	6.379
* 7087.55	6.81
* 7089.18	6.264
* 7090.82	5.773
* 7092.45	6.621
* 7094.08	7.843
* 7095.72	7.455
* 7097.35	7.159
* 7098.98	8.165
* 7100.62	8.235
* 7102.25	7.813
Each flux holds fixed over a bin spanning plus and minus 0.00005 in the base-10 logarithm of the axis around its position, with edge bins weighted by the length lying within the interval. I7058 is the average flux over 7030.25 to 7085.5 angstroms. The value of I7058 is 7.72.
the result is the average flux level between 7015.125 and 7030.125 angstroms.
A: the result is 7.64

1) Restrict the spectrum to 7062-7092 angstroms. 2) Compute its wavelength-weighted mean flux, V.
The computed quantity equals 7.07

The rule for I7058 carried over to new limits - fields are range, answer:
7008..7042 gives 7.94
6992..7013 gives 8.05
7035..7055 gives 8.2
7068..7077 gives 7.58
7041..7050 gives 8.32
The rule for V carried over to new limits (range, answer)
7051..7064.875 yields 7.29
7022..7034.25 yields 7.66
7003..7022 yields 7.9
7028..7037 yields 8.02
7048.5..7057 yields 7.69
